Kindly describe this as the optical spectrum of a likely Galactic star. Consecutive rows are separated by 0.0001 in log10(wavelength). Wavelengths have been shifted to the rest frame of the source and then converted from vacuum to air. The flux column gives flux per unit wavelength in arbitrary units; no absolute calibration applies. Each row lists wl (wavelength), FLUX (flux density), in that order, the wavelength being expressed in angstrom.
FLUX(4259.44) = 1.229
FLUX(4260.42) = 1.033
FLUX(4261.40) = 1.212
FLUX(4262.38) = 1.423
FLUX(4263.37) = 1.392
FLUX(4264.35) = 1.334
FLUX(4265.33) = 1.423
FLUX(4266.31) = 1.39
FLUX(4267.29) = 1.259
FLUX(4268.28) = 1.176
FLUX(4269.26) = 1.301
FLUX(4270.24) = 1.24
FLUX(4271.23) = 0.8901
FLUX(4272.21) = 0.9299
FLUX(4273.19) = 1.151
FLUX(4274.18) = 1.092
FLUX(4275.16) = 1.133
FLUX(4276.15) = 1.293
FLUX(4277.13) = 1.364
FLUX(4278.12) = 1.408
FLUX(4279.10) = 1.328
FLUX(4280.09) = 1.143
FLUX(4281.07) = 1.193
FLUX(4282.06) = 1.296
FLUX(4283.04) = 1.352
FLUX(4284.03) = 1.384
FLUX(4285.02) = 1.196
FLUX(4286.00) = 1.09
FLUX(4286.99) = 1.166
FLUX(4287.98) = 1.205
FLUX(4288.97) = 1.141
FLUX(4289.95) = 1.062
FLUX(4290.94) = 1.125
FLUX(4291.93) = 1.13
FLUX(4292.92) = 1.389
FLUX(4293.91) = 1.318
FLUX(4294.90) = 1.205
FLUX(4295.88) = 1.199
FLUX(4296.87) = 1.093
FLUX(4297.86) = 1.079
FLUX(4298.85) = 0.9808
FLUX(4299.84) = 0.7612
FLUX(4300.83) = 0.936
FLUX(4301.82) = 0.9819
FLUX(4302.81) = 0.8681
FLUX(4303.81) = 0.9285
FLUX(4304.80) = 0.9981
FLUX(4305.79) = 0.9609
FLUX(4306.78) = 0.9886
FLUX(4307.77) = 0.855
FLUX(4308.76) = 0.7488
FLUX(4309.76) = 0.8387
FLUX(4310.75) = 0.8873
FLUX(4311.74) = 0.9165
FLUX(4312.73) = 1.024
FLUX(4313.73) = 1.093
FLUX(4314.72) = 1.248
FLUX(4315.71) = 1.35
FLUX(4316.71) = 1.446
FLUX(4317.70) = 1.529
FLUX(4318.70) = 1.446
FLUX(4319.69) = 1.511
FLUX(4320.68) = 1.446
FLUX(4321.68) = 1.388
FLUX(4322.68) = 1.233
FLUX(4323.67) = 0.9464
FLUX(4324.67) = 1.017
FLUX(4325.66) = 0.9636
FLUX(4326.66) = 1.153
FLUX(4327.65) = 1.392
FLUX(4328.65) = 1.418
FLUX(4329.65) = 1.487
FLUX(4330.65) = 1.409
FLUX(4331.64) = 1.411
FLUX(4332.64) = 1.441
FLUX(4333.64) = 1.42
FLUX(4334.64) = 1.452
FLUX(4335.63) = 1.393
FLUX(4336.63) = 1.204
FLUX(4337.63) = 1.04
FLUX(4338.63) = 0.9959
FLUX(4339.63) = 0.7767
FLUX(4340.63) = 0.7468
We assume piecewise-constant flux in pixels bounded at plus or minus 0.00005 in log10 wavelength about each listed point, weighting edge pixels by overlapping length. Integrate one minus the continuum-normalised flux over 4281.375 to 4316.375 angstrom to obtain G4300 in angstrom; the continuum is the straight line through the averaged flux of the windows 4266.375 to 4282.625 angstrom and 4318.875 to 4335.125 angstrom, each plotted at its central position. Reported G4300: 4.9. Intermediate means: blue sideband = 1.21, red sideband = 1.32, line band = 1.08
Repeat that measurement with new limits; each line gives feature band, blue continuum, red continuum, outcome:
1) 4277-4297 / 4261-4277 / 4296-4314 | -2.6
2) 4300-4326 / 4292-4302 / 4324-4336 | 2.5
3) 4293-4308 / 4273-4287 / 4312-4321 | 3.1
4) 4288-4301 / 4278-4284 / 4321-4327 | 1.3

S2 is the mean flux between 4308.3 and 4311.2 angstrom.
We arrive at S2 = 0.823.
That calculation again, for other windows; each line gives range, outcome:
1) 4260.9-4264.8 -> 1.34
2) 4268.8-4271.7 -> 1.14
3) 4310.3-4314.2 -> 0.98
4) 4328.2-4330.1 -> 1.45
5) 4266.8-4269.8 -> 1.25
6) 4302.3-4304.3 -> 0.895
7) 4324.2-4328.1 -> 1.13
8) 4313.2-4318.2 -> 1.33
